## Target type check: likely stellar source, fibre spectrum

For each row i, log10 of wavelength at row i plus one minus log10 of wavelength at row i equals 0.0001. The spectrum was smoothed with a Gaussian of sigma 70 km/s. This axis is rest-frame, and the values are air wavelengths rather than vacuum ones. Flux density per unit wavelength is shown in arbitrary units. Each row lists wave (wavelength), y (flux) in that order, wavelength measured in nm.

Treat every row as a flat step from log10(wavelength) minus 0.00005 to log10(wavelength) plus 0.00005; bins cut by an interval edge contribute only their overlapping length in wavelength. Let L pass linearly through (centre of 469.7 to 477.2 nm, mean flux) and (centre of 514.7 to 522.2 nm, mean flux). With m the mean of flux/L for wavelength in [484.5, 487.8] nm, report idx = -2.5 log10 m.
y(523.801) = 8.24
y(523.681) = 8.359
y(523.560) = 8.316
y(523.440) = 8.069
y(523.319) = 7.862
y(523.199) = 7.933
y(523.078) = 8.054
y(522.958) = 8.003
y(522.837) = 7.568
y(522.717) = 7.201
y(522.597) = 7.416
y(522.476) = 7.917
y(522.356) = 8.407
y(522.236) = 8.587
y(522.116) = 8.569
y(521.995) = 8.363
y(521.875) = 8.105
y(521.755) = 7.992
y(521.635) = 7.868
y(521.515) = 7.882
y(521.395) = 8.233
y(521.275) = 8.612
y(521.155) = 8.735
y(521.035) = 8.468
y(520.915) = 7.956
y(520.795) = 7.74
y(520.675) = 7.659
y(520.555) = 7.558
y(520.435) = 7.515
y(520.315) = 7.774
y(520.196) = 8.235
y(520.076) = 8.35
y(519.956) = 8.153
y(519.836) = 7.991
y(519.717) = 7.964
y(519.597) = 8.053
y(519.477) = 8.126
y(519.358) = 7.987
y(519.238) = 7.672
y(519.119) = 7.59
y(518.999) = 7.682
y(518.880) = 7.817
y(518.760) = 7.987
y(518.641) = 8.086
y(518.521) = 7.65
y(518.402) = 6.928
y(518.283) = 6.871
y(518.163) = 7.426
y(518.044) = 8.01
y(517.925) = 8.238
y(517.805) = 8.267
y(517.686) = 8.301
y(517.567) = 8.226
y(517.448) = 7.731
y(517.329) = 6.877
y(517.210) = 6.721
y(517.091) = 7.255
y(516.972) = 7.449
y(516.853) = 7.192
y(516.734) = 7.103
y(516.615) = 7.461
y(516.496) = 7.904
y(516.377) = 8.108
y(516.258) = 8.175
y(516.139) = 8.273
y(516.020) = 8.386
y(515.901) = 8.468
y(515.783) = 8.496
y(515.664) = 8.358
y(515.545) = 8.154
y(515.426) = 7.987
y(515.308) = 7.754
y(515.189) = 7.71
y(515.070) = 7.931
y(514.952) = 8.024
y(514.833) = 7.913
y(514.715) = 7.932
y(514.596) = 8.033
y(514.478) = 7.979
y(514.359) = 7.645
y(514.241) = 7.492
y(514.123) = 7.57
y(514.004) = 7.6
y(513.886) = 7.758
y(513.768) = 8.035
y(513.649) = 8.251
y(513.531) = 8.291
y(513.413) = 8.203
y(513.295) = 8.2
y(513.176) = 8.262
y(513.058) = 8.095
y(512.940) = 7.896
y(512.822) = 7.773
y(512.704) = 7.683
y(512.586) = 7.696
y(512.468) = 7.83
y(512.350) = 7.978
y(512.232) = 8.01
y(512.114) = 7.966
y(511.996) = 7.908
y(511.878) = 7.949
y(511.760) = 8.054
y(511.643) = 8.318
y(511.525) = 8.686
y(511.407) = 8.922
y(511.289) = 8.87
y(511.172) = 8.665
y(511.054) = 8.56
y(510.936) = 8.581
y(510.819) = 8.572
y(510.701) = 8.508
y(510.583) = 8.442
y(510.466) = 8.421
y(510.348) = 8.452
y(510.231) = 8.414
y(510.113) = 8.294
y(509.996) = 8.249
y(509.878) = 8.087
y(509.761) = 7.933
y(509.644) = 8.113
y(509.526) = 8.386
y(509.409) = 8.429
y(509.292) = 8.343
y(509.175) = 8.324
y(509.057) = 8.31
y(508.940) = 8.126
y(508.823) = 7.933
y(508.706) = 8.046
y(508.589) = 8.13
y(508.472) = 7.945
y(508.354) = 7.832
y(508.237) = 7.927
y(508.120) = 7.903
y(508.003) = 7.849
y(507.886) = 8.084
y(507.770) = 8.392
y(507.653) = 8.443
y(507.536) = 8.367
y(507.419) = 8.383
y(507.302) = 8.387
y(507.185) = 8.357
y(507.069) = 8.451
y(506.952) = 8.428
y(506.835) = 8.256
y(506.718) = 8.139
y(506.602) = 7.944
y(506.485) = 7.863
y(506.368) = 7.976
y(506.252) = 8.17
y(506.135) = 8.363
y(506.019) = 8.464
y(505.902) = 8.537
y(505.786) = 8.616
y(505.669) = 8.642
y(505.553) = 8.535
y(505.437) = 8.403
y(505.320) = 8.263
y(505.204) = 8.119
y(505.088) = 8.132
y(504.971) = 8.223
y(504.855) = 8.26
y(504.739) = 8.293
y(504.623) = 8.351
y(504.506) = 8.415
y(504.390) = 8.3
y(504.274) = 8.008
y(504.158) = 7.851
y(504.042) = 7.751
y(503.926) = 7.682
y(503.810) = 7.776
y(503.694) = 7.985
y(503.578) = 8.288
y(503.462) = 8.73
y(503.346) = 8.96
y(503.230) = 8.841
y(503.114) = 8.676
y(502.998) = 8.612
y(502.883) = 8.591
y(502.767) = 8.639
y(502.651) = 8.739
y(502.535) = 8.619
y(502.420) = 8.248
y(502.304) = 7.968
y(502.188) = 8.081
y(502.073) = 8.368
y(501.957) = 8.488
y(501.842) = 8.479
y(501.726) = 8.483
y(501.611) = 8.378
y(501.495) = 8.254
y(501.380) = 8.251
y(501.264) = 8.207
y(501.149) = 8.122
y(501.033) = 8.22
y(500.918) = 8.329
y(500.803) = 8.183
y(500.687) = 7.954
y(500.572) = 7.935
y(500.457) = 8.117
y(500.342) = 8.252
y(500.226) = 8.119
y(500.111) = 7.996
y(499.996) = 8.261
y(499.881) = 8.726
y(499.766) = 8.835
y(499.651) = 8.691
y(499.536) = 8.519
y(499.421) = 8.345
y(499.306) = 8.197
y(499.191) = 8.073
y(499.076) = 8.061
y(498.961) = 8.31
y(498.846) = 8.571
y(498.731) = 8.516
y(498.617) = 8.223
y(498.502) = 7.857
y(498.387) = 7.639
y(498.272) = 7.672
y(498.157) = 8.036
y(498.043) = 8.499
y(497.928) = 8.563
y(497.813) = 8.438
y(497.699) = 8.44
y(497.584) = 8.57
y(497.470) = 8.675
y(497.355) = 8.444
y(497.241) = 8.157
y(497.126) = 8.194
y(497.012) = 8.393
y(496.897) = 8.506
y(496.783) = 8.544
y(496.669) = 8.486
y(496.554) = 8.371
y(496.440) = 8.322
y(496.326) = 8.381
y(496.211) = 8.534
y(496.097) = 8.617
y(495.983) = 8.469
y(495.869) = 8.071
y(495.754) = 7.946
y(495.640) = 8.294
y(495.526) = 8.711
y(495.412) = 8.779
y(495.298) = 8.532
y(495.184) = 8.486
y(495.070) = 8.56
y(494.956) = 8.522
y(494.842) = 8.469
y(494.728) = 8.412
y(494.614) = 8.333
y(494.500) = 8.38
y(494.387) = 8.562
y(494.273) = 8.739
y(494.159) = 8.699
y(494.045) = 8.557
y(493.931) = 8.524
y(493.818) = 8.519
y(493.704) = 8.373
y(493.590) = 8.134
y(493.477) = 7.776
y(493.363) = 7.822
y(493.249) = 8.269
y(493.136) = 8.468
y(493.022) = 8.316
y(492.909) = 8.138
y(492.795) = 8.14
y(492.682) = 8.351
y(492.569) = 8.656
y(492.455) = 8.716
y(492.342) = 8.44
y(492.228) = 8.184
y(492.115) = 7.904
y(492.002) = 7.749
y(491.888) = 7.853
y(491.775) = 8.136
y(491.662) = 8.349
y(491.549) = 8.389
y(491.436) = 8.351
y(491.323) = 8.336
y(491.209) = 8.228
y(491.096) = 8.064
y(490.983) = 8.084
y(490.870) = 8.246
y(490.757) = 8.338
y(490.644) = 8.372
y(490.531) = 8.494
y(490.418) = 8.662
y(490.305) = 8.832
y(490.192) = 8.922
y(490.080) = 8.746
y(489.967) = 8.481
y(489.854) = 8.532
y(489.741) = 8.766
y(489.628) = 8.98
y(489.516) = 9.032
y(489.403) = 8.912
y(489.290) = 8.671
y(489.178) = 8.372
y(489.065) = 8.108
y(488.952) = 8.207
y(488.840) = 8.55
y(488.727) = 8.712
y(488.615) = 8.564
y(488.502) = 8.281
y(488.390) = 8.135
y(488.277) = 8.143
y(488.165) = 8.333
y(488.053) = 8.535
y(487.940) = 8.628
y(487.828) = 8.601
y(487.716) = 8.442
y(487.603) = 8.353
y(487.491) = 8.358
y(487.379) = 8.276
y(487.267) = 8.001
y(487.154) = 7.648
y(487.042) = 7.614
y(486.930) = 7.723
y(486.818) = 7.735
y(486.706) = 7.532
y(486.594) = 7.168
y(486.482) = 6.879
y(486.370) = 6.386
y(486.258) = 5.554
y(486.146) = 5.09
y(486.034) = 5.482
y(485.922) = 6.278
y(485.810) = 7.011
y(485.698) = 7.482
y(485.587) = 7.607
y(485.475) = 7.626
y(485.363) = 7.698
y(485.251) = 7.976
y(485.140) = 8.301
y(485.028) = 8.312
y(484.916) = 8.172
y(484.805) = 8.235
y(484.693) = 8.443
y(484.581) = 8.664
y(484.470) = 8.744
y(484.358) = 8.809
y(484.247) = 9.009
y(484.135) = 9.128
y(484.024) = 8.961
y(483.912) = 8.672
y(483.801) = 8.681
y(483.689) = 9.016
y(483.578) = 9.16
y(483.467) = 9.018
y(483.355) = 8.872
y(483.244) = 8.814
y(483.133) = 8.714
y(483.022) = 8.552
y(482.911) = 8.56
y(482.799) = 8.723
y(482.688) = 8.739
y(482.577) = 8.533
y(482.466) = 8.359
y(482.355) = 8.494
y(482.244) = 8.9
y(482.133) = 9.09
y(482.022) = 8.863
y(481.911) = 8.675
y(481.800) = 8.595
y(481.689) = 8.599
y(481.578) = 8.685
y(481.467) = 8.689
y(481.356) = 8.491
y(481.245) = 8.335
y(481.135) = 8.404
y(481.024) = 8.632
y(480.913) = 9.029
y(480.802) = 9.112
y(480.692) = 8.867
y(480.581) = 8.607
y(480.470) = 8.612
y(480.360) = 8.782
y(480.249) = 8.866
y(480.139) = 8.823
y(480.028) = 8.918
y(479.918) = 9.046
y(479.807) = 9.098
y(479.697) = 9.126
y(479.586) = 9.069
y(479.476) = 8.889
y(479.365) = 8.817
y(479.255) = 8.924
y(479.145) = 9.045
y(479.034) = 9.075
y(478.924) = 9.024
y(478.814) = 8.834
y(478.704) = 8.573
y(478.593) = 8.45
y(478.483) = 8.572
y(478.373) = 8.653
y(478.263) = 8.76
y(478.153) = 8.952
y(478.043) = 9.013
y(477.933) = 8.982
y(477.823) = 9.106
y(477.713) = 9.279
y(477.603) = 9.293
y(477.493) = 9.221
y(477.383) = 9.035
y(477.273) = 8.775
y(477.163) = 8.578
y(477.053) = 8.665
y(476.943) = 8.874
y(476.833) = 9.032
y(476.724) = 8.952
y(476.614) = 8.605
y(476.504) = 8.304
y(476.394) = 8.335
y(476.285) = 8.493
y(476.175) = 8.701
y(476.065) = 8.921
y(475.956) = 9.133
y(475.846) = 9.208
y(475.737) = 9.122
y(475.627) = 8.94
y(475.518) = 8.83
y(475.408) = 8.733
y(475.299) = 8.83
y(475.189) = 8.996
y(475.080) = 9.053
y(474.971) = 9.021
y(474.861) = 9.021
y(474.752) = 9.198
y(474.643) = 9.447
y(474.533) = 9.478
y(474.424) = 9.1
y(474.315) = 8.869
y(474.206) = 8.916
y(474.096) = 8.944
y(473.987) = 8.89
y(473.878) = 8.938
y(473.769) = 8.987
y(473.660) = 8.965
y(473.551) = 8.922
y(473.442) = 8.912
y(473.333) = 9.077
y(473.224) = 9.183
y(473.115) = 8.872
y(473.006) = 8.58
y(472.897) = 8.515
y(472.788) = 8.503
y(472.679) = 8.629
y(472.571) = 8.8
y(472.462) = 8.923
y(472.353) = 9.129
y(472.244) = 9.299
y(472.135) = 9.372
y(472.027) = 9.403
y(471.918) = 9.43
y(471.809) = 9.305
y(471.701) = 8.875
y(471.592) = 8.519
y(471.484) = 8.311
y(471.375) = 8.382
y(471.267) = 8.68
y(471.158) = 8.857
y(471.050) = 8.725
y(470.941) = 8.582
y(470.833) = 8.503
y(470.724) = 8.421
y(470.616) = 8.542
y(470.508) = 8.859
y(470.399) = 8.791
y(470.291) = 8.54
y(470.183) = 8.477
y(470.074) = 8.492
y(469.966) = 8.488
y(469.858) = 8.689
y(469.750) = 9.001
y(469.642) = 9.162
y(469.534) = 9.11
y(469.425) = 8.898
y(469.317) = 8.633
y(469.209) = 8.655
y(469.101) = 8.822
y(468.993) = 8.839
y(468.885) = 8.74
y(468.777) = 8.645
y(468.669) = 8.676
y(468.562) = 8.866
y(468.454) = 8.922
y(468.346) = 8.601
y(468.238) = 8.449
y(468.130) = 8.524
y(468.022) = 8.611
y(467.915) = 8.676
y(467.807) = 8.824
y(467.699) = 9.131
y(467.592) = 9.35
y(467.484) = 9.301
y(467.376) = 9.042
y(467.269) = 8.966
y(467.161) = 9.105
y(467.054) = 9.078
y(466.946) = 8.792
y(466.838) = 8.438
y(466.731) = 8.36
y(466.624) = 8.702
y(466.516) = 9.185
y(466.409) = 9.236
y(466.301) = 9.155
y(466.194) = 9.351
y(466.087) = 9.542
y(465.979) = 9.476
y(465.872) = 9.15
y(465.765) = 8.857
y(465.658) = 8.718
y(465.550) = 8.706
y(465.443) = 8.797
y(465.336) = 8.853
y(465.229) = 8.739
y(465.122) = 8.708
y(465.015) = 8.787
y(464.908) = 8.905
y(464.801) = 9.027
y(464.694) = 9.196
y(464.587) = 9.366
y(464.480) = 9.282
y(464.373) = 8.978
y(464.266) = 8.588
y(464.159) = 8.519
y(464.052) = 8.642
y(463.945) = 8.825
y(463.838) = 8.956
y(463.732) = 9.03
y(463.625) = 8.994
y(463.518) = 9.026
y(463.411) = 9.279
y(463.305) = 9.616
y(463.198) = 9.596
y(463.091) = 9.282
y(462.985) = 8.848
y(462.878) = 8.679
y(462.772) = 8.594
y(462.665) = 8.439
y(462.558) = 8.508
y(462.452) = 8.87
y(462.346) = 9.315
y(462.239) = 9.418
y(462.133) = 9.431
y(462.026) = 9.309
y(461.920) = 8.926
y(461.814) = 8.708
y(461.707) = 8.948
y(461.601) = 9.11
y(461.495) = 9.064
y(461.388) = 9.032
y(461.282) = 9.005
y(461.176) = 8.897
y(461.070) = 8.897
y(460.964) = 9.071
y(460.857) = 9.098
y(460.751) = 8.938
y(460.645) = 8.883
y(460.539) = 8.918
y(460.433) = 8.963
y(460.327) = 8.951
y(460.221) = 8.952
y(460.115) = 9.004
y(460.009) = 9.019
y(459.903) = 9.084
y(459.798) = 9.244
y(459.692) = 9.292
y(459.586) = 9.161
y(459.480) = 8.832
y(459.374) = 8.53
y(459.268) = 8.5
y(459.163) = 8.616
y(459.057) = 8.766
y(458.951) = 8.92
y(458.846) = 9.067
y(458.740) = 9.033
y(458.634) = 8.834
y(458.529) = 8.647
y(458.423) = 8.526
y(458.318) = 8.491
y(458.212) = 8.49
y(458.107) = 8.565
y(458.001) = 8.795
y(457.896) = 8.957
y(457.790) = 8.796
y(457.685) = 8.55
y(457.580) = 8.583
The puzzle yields 0.14 mag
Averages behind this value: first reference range 8.85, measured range 7.54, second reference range 7.91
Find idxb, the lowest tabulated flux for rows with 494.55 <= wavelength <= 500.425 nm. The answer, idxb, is 7.639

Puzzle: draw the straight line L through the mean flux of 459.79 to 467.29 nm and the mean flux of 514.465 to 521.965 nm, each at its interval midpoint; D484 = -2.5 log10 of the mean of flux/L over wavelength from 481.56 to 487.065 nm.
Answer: 0.06 mag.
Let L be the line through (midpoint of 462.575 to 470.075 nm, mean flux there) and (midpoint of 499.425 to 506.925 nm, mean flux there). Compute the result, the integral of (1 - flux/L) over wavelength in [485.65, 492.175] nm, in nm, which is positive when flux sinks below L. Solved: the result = 0.39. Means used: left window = 8.91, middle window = 8.03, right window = 8.3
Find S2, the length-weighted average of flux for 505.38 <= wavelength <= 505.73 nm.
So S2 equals 8.53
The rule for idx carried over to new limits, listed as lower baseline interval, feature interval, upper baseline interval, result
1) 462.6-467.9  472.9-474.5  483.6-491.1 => -0.03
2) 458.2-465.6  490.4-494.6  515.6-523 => 0.01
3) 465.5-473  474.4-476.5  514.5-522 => -0.03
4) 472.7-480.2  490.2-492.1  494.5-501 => 0.03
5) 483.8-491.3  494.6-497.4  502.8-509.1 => -0.03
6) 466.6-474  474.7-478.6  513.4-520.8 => -0.02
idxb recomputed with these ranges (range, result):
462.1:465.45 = 8.439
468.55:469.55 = 8.633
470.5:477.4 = 8.304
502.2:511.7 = 7.682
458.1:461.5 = 8.49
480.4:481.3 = 8.335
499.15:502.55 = 7.935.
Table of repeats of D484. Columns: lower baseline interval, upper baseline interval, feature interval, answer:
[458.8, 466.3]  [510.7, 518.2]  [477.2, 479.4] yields -0.03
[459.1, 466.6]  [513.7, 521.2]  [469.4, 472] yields 0.01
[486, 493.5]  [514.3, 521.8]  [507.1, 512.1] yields -0.04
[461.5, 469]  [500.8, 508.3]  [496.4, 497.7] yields 0.00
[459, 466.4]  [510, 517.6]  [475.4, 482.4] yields -0.02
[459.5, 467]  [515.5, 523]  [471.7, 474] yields -0.02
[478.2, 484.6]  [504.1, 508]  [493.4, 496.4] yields 0.01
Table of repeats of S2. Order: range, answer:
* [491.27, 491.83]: 8.32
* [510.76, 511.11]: 8.57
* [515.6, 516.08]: 8.42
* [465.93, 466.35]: 9.38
